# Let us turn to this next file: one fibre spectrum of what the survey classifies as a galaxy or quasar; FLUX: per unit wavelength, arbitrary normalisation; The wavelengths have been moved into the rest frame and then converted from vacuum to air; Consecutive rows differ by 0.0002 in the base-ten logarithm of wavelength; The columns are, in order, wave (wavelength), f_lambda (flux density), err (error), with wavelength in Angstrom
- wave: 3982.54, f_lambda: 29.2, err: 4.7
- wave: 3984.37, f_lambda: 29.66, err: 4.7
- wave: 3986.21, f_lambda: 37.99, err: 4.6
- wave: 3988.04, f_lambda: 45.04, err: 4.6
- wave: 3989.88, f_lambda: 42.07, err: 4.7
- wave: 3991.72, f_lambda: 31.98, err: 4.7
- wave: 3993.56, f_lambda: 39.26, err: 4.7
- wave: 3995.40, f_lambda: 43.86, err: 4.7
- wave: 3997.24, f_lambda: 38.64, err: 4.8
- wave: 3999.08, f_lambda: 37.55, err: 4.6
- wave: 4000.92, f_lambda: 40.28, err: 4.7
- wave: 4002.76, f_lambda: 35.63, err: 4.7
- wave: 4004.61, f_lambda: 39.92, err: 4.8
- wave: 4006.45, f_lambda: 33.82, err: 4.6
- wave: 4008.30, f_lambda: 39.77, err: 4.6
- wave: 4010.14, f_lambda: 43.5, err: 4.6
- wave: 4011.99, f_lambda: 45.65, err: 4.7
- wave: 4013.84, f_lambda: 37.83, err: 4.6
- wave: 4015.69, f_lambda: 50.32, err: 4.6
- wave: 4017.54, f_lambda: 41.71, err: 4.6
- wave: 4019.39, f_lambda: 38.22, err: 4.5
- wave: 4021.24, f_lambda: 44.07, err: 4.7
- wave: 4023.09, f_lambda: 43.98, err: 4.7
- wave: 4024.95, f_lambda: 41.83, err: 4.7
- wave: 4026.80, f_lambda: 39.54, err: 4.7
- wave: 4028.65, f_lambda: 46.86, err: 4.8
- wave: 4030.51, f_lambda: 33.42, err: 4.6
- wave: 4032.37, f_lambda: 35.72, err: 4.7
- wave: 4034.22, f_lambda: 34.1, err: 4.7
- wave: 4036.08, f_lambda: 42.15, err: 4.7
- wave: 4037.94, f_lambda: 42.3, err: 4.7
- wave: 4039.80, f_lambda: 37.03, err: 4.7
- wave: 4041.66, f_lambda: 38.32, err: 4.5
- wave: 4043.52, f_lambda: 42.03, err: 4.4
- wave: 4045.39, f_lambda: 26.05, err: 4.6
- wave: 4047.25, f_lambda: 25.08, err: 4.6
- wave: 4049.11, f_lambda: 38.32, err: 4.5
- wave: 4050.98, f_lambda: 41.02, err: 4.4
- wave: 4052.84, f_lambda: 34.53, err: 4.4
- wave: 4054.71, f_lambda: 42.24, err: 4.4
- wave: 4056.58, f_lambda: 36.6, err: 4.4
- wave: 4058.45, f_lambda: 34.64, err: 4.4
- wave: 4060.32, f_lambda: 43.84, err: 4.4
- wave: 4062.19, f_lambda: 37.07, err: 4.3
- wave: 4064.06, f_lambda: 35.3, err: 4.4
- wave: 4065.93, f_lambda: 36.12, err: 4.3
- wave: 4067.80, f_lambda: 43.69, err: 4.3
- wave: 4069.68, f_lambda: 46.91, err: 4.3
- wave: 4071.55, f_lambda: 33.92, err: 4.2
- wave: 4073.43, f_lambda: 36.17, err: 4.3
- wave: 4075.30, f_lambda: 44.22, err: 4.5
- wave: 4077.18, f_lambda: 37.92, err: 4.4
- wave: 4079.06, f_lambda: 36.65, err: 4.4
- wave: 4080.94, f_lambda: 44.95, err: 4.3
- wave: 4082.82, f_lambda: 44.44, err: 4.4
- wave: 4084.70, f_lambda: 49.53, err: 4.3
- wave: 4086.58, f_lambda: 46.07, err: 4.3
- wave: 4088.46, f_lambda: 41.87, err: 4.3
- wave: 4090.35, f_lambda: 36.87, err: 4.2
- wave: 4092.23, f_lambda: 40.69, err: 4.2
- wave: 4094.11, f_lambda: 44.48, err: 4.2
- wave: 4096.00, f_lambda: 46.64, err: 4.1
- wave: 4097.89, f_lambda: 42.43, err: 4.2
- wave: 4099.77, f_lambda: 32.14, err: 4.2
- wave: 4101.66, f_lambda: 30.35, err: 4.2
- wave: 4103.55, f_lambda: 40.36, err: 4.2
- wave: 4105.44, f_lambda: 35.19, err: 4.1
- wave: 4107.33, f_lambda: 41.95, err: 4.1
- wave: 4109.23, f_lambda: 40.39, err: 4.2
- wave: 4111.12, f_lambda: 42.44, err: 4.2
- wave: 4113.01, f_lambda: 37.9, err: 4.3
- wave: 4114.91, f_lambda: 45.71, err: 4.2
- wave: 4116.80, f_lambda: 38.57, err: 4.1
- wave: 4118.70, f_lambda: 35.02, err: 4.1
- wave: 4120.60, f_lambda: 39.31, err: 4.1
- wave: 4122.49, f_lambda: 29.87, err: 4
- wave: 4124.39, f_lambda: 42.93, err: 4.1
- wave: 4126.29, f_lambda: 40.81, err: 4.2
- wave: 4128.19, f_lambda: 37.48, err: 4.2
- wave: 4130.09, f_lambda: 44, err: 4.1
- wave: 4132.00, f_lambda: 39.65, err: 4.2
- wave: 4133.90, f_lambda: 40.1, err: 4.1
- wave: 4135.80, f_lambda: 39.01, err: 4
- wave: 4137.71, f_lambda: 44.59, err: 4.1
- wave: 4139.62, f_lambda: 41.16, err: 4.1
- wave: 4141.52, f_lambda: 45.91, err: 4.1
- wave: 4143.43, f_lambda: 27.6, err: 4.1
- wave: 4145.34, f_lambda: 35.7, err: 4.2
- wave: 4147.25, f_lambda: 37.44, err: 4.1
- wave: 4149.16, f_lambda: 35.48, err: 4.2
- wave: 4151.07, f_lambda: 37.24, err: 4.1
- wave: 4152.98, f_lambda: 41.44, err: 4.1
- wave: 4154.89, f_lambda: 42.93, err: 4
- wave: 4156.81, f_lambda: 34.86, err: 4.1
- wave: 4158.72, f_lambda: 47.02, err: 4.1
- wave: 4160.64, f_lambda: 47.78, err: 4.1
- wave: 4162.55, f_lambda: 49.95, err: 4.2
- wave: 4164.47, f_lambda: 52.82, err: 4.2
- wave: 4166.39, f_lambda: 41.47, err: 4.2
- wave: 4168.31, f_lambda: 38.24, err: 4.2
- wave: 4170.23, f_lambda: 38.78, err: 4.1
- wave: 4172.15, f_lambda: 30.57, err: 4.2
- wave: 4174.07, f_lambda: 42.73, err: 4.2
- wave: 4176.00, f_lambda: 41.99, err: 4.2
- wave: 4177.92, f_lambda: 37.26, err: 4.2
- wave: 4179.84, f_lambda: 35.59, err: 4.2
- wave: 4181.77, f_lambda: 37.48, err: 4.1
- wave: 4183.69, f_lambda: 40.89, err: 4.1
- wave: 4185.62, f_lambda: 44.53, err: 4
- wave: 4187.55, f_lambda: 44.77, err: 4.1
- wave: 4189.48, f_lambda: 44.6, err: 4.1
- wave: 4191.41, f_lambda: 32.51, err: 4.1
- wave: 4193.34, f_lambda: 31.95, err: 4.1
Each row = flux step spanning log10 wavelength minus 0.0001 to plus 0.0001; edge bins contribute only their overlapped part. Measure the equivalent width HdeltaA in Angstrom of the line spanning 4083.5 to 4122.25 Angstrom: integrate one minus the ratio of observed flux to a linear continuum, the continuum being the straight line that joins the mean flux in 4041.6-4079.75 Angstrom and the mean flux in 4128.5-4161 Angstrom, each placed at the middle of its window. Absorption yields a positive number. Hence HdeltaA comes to -1.5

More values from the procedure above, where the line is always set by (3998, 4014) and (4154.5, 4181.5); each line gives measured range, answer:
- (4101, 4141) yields 1.3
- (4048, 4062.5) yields 0.6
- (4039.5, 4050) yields 1.5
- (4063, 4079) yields 0.4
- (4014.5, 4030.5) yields -1.2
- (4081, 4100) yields -1.2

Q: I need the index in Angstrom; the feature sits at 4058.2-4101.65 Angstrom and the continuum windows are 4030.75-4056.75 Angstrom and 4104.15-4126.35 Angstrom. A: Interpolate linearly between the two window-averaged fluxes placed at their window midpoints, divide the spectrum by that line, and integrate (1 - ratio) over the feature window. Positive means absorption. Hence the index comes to -3.0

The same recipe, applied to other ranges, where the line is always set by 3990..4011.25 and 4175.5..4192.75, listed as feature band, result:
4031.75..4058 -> 1.48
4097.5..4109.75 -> 0.65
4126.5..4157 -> 0.25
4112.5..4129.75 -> 0.25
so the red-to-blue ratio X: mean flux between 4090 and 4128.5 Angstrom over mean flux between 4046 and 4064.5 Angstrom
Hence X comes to 1.1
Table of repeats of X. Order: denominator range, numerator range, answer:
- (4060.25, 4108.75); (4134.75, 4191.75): 1.00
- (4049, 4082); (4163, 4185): 1.02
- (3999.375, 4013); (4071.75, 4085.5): 1.04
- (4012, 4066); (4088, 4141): 1.02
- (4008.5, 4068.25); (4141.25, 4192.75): 1.03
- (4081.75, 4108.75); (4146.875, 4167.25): 1.04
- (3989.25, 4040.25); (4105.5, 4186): 1.00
